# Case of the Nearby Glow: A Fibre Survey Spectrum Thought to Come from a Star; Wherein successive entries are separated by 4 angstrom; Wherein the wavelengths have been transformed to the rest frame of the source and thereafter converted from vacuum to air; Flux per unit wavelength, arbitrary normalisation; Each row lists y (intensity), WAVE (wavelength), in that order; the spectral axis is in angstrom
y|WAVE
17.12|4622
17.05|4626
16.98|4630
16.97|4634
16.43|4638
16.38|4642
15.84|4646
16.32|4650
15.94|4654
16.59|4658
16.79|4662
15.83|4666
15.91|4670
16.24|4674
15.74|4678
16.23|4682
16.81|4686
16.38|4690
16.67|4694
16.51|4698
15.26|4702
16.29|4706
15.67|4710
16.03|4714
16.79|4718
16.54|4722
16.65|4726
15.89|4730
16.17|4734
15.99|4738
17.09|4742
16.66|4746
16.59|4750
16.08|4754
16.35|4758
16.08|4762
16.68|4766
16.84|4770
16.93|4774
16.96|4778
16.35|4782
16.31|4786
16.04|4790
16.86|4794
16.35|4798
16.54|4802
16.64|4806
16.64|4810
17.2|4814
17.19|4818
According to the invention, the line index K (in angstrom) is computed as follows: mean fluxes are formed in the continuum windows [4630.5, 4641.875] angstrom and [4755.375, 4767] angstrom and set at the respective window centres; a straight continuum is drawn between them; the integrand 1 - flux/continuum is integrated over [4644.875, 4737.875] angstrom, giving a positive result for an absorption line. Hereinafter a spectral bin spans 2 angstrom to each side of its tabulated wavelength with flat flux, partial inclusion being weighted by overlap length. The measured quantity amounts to 1.7 angstrom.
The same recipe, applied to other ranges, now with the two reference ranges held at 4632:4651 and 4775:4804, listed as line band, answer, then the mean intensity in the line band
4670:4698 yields 0.2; 16.3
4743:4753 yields -0.1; 16.6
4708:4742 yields 0.4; 16.3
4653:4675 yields 0.2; 16.2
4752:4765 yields 0.2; 16.2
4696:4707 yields 0.3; 16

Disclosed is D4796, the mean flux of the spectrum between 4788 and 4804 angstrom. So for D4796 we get 16.4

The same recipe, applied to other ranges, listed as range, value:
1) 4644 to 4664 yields 16.3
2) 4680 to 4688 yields 16.5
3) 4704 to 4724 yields 16.3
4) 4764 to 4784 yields 16.8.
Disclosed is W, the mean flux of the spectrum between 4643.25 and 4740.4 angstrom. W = 16.2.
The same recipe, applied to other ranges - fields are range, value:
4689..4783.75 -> 16.4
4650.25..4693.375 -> 16.3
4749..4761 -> 16.3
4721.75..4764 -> 16.4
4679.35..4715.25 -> 16.2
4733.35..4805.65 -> 16.5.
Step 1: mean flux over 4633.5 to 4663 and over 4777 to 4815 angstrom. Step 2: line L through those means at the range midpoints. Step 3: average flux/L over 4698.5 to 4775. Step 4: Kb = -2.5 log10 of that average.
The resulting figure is 0.01 mag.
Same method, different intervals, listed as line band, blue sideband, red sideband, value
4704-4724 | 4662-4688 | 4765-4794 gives 0.005 mag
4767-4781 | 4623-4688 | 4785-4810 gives -0.025 mag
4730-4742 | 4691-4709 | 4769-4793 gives 0.009 mag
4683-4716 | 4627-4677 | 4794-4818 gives 0.018 mag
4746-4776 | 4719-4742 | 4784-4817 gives -0.004 mag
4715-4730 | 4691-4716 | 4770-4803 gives -0.021 mag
